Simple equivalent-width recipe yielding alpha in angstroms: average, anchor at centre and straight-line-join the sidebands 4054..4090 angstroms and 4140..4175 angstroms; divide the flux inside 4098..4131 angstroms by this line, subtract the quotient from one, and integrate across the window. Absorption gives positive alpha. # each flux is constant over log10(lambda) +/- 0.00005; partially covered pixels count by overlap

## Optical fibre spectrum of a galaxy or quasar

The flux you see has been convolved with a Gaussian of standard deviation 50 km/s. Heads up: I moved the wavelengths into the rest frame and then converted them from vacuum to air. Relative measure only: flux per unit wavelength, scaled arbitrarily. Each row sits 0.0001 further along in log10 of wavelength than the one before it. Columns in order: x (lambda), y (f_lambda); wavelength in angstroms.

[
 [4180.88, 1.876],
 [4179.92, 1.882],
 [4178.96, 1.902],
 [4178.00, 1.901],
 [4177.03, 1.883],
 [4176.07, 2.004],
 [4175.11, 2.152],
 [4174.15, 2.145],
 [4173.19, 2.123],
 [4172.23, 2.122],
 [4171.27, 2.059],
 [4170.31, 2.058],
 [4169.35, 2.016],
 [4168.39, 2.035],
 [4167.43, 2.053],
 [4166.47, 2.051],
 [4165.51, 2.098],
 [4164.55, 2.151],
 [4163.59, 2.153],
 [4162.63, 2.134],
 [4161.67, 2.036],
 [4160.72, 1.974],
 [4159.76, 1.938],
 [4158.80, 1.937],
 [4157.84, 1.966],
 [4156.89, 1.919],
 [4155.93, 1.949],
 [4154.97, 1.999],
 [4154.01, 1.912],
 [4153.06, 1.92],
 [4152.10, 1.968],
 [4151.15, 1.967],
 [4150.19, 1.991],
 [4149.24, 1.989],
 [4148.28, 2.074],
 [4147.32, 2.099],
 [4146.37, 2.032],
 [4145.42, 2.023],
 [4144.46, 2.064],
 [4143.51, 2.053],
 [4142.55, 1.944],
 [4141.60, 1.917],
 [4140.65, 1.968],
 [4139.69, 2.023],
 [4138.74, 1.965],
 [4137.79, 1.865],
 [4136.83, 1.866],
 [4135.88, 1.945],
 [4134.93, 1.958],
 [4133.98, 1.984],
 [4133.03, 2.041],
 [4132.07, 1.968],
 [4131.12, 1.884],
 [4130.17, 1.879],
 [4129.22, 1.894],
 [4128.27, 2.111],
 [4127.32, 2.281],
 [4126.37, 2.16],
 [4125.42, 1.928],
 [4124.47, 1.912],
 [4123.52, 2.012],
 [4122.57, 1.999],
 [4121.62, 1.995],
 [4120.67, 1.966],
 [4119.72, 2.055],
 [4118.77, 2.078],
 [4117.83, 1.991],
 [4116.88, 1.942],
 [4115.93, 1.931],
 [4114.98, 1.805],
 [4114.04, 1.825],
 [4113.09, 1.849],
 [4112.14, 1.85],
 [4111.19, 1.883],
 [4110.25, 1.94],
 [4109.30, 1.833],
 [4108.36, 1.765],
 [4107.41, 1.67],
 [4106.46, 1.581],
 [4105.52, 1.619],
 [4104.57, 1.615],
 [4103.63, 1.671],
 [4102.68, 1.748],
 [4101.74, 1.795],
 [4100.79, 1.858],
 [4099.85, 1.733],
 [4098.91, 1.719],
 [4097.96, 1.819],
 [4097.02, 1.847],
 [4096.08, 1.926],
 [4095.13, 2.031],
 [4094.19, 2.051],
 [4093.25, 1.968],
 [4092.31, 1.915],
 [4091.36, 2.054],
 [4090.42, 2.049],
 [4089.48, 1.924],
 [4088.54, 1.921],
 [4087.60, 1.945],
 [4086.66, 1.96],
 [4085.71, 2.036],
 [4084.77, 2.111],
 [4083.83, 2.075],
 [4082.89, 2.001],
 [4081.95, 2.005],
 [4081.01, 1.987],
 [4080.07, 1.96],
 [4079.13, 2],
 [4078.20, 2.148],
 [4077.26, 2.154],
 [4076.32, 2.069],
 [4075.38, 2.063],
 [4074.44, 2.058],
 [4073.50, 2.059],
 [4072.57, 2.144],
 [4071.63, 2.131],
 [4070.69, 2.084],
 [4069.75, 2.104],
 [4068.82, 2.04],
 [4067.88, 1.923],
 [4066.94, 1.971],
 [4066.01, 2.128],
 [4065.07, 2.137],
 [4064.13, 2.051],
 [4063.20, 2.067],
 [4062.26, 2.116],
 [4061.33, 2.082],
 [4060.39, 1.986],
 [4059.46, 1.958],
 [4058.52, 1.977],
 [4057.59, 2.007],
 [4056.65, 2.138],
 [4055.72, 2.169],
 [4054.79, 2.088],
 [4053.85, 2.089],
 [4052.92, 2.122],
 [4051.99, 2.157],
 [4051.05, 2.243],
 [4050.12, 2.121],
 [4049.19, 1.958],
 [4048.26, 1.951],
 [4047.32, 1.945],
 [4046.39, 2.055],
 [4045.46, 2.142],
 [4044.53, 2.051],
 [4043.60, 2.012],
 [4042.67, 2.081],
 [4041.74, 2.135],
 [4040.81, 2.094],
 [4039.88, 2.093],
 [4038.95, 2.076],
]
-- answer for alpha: 2.5 angstroms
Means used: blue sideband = 2.05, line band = 1.88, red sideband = 2.02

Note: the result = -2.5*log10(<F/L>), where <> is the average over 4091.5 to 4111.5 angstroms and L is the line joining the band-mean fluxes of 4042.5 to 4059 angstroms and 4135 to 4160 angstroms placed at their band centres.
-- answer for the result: 0.12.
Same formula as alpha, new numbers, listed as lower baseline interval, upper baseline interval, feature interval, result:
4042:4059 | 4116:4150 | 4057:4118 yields 2.7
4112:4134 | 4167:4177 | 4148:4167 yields 0.3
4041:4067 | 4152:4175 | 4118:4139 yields 0.6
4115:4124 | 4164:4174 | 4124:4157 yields 0.7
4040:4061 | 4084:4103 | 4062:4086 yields -0.9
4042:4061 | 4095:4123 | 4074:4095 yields -0.9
